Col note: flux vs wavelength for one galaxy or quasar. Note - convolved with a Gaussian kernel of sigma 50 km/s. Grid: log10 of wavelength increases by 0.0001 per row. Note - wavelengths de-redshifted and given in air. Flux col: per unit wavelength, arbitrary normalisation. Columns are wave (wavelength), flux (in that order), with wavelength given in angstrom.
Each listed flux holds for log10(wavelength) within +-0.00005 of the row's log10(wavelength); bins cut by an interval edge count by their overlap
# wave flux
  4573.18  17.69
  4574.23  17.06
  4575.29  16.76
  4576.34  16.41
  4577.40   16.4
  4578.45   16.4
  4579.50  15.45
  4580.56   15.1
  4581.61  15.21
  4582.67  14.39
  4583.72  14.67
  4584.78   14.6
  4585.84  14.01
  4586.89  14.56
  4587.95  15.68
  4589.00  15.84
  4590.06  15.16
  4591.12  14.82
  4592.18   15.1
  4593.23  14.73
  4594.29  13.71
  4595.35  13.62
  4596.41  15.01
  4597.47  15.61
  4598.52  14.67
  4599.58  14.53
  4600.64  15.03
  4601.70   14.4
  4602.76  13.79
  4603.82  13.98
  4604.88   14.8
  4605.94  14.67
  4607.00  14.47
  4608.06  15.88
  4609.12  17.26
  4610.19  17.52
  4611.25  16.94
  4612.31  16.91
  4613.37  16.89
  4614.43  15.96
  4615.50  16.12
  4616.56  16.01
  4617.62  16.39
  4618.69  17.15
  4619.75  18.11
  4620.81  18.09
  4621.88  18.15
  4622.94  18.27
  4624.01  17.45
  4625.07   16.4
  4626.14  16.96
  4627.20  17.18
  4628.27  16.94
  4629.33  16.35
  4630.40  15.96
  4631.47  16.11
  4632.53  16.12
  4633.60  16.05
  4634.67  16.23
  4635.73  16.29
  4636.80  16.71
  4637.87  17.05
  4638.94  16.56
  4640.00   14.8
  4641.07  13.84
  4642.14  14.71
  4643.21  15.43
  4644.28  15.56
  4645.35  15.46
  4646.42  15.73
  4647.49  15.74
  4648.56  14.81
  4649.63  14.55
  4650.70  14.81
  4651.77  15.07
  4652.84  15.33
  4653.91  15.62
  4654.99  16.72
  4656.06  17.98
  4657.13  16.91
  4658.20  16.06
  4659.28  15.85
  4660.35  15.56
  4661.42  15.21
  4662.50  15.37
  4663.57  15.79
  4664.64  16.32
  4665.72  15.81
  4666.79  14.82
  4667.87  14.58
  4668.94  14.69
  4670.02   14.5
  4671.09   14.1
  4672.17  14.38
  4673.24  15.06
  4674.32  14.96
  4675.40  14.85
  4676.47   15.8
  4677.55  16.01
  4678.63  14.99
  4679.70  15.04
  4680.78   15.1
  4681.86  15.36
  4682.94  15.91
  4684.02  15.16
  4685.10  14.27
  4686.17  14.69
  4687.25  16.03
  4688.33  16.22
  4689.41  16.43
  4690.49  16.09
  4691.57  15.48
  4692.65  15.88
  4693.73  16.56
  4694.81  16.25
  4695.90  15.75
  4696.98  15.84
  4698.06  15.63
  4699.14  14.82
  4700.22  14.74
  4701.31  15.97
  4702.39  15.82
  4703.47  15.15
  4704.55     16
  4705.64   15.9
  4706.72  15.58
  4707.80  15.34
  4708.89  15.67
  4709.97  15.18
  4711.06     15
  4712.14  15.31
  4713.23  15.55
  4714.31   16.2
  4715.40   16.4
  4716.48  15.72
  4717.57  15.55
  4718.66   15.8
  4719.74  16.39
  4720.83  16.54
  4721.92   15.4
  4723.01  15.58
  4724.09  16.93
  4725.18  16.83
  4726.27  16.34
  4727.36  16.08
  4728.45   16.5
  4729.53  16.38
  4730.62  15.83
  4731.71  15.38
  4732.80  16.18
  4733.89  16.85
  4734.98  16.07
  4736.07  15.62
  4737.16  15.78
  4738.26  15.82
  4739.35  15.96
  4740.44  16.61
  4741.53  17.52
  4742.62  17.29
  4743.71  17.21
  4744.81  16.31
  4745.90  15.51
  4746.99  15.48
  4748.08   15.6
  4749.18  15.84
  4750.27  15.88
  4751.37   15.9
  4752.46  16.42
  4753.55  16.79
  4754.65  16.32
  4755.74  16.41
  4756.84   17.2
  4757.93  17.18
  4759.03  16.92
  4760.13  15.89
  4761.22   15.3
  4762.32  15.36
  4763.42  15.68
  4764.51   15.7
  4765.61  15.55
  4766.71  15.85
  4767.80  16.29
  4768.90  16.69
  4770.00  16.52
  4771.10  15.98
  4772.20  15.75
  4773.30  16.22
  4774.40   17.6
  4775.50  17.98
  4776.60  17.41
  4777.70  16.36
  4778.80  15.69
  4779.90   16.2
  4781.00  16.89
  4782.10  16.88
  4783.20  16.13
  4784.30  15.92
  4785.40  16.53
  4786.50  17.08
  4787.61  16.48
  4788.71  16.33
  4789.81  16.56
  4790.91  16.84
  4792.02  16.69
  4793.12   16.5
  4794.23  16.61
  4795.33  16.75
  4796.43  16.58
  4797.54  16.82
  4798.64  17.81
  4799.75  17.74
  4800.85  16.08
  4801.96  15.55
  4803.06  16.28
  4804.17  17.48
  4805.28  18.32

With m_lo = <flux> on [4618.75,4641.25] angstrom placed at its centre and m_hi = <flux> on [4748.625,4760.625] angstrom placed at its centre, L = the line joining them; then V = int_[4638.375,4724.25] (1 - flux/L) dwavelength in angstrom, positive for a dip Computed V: 5.5 angstrom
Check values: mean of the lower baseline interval 16.7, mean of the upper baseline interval 16.4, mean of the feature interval 15.5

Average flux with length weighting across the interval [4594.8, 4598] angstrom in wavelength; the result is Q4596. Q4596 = 14.8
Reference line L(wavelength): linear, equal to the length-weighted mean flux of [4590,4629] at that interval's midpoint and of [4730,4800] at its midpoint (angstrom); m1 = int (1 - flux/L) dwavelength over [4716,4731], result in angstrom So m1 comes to 0.1 angstrom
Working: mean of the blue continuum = 15.9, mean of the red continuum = 16.4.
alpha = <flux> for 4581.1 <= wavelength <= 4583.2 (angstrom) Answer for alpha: 14.8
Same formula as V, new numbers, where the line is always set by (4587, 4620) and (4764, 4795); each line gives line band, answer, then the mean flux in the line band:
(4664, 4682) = 0.9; 15.1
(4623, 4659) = -0.7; 16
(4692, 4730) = 0.6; 15.8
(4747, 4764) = 0.2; 16.2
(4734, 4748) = 0.0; 16.3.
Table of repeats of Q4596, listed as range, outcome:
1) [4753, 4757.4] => 16.7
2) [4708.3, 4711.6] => 15.3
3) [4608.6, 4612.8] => 17.1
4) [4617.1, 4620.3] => 17.2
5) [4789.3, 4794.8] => 16.6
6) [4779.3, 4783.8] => 16.5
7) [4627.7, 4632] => 16.3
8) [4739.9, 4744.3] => 17.1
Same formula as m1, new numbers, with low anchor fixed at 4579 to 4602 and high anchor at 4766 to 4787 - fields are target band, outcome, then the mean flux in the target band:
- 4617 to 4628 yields -1.66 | 17.4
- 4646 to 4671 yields -0.15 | 15.5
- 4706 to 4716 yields 0.21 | 15.6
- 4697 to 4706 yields 0.18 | 15.5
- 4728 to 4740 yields 0.07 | 16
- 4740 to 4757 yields -0.12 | 16.4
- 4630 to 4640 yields -0.68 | 16.3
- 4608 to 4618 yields -1.07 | 16.6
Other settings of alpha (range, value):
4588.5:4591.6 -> 15.2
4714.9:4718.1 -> 15.9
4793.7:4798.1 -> 16.7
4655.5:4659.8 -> 16.7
